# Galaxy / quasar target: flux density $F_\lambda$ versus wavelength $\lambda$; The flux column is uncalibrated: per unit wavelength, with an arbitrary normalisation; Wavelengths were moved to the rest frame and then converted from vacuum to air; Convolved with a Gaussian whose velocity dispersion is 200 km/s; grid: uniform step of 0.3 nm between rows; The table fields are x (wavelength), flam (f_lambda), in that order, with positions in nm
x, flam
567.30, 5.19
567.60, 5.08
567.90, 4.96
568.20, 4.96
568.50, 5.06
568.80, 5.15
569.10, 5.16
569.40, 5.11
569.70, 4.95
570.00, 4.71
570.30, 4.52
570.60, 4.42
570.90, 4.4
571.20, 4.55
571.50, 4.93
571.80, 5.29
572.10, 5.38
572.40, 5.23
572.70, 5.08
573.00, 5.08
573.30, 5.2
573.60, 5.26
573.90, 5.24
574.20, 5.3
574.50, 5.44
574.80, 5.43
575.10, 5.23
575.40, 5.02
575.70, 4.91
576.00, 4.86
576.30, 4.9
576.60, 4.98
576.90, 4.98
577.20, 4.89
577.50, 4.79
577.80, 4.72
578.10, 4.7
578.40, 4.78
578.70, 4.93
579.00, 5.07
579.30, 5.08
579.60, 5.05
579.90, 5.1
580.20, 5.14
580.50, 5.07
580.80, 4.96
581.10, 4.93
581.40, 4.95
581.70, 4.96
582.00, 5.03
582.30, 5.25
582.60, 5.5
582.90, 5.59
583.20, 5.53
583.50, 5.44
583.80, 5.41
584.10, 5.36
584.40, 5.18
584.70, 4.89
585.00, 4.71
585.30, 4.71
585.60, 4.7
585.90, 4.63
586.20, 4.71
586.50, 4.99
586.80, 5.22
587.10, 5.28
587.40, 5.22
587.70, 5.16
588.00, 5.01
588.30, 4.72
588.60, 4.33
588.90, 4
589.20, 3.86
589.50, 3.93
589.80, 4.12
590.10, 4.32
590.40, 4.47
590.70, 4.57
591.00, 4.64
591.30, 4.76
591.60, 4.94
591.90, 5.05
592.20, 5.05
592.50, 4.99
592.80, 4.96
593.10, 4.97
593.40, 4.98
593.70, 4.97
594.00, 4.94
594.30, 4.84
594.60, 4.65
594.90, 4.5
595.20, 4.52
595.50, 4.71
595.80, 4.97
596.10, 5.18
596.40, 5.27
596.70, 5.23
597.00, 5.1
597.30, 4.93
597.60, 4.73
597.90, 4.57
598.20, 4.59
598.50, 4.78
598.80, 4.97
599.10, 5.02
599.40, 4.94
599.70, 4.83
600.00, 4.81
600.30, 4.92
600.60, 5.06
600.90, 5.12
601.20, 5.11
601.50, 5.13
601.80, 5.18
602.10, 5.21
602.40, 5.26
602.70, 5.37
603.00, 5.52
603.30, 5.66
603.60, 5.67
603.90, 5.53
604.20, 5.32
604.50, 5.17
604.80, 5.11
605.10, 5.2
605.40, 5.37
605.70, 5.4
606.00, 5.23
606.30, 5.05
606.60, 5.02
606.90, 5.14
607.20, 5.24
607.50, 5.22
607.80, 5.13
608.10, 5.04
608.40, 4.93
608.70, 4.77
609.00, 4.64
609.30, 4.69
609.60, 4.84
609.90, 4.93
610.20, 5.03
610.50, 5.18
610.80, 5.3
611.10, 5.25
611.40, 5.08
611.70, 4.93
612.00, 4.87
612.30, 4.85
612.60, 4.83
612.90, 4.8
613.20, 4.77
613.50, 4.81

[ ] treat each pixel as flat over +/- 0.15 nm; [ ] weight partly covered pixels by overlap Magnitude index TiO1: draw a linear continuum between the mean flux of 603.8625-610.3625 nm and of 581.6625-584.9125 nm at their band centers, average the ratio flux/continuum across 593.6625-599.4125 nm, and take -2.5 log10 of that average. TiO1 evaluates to 0.07 mag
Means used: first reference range 5.29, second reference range 5.08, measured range 4.87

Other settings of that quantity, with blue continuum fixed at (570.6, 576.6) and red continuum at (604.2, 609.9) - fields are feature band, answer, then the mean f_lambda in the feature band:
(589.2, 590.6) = 0.21 mag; 4.19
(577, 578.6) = 0.06 mag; 4.79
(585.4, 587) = 0.05 mag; 4.86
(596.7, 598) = 0.04 mag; 4.89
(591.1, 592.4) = 0.03 mag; 4.94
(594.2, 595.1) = 0.09 mag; 4.65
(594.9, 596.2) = 0.06 mag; 4.79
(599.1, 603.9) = -0.03 mag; 5.19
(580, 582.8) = -0.01 mag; 5.1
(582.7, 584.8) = -0.06 mag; 5.36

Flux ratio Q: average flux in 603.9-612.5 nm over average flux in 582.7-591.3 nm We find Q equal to 1.05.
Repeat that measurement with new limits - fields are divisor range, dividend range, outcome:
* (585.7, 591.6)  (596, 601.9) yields 1.07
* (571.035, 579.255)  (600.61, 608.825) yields 1.04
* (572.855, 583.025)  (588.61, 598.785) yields 0.93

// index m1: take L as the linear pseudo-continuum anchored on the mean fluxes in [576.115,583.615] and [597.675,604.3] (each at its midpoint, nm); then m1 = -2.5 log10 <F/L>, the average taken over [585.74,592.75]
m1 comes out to 0.084 mag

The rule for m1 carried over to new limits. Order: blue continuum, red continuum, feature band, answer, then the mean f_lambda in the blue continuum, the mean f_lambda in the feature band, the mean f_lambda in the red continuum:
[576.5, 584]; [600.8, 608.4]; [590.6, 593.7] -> 0.06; 5.08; 4.9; 5.25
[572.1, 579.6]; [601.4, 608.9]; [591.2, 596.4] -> 0.06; 5.05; 4.89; 5.23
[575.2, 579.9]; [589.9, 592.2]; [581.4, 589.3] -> -0.04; 4.92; 4.98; 4.69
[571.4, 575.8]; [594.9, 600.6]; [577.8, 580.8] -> 0.03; 5.21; 4.98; 4.89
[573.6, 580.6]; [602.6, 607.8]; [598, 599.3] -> 0.09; 5.03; 4.83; 5.3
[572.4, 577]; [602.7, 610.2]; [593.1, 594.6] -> 0.05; 5.13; 4.91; 5.16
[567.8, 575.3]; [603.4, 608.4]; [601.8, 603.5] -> -0.04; 5.04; 5.39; 5.23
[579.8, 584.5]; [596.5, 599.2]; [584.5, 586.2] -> 0.09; 5.21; 4.74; 4.88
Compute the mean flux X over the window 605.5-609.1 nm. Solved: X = 5.08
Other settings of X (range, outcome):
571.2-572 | 5.02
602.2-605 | 5.39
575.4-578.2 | 4.87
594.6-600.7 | 4.87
